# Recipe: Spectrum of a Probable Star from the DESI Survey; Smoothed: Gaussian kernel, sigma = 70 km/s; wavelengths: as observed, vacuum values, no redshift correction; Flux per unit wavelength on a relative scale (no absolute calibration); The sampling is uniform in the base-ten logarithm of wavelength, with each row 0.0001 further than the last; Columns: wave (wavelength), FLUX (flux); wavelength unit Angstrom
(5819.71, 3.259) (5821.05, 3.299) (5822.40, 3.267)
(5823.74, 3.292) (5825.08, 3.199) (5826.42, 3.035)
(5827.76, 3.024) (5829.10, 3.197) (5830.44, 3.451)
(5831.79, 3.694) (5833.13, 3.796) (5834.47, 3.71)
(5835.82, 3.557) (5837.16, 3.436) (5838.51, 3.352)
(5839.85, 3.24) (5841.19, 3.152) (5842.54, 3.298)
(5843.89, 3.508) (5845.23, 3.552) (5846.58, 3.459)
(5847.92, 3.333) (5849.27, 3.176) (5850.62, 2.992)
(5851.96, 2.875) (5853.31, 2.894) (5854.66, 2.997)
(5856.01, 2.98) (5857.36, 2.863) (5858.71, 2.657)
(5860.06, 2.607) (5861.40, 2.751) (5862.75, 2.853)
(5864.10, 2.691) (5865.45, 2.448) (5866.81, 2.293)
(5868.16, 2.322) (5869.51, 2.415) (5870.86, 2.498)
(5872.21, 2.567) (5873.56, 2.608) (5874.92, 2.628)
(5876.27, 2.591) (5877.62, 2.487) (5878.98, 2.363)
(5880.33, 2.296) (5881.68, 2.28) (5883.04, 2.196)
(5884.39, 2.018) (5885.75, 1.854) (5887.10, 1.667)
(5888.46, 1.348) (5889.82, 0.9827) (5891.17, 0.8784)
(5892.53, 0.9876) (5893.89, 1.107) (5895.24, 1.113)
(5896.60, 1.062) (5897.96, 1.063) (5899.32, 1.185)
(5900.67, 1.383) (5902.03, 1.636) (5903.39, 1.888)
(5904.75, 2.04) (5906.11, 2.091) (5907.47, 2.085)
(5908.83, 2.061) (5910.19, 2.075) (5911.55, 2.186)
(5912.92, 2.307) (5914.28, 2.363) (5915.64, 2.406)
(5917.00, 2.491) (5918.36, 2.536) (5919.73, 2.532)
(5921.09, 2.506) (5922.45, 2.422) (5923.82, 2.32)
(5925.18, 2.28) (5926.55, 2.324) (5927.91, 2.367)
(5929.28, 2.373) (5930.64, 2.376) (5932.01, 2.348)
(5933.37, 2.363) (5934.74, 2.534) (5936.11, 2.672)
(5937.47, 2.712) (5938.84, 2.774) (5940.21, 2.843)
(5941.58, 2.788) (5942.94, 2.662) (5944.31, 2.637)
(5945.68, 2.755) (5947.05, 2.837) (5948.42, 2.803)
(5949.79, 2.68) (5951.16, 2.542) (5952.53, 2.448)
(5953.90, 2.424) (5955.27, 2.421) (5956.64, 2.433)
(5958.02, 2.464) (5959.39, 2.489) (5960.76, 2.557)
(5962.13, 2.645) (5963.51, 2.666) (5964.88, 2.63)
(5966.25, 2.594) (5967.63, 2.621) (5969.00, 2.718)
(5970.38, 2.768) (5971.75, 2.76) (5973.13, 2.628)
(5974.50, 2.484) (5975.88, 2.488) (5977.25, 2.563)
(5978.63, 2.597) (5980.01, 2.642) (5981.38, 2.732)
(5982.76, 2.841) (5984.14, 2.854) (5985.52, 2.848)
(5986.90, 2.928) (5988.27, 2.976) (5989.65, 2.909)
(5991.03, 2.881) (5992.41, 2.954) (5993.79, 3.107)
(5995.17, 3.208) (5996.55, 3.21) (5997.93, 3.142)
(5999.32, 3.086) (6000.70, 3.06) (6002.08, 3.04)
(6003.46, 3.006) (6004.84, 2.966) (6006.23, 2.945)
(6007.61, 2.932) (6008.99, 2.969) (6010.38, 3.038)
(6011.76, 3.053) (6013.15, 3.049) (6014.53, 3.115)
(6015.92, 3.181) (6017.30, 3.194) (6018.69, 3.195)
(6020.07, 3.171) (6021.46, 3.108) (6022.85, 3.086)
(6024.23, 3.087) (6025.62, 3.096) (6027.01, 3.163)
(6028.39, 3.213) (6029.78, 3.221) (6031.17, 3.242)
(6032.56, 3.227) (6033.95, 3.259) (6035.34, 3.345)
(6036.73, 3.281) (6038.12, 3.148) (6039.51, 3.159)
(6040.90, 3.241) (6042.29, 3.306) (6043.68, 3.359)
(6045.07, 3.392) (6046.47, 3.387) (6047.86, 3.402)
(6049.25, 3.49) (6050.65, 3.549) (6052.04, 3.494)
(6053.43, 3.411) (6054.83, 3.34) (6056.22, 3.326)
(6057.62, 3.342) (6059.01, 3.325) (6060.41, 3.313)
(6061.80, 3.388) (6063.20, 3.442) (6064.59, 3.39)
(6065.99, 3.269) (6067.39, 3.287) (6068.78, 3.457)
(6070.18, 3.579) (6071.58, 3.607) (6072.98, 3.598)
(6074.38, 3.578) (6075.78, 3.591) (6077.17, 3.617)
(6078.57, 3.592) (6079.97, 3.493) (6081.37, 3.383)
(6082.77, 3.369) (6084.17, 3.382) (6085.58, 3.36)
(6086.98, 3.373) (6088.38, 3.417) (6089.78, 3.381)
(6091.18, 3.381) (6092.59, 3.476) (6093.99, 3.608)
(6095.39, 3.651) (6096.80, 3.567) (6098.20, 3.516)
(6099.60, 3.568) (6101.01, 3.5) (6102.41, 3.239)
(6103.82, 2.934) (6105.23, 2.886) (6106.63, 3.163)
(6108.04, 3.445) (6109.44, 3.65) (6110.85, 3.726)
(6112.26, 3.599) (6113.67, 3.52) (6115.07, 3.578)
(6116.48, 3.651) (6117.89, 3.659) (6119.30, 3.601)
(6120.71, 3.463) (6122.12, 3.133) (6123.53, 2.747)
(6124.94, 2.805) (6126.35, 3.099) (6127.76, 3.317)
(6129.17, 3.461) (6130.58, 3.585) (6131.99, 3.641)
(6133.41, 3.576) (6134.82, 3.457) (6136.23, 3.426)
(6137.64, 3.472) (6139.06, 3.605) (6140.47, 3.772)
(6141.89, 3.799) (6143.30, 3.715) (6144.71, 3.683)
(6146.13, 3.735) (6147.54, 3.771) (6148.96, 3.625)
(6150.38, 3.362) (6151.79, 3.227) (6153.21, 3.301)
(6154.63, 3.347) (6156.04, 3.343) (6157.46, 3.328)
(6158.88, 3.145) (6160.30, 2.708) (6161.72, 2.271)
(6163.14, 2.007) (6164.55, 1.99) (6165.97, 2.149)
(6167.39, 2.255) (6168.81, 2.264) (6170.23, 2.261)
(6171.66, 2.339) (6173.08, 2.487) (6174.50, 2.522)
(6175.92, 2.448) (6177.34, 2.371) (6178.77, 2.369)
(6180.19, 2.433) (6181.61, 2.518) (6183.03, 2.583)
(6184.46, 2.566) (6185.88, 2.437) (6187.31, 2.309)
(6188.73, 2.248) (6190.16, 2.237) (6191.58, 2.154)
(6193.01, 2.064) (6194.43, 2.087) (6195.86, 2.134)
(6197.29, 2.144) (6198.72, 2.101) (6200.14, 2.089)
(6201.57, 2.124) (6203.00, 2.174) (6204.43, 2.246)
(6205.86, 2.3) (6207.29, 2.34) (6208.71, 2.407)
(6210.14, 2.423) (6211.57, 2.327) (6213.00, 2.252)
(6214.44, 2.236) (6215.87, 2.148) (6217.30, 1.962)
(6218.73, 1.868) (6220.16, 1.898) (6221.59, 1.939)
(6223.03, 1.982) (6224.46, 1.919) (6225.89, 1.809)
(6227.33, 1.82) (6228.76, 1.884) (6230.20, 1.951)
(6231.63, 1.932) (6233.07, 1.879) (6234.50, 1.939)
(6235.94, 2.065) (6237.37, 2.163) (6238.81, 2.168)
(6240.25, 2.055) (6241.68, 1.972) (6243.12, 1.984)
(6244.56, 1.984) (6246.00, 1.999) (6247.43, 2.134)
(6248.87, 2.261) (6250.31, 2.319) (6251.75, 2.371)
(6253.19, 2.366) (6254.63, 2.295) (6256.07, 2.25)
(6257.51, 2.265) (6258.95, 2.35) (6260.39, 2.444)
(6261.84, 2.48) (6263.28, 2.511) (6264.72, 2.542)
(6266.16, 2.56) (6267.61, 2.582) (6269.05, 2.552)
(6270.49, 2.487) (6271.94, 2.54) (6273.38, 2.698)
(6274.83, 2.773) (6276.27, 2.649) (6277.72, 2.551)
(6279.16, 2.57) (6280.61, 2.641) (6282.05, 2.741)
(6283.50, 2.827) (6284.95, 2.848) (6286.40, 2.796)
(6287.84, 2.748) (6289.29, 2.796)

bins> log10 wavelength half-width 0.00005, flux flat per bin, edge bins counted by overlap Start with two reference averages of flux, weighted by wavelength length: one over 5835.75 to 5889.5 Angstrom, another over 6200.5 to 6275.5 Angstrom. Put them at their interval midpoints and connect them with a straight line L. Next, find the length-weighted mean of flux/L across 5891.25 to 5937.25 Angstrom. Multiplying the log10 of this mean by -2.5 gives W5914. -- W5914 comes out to 0.28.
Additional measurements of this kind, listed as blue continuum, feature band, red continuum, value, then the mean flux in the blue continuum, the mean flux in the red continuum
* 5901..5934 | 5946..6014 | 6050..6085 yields -0.014 mag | 2.26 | 3.44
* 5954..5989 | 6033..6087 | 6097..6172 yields -0.147 mag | 2.65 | 3.24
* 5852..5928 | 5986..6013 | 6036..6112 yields -0.043 mag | 2.16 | 3.41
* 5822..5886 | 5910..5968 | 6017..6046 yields 0.211 mag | 2.92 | 3.22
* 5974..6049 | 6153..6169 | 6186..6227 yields -0.134 mag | 3.06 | 2.14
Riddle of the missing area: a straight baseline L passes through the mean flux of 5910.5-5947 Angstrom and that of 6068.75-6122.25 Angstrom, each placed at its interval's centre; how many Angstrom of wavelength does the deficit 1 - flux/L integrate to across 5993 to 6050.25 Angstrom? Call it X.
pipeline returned -2.4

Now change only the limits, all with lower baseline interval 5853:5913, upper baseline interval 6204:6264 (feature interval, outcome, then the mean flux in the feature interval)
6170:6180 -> -1.3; 2.41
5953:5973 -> -4.6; 2.58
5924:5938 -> -2.2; 2.43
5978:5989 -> -3.7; 2.8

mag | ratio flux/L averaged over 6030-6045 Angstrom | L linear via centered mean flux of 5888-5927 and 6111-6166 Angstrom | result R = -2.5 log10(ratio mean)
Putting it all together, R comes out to -0.21 mag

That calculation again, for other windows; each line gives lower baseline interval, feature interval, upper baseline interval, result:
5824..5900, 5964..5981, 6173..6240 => -0.08 mag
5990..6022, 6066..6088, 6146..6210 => -0.22 mag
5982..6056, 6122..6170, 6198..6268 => -0.23 mag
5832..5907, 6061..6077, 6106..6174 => -0.16 mag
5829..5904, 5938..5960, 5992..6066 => 0.09 mag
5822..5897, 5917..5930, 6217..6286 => 0.08 mag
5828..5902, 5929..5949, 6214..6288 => -0.07 mag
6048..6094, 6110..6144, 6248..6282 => -0.10 mag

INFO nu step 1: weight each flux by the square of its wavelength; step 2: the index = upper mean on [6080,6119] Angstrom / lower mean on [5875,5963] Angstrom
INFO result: 1.66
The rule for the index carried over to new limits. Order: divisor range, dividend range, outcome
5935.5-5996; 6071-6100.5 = 1.35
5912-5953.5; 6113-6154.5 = 1.47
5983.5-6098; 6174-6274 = 0.72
